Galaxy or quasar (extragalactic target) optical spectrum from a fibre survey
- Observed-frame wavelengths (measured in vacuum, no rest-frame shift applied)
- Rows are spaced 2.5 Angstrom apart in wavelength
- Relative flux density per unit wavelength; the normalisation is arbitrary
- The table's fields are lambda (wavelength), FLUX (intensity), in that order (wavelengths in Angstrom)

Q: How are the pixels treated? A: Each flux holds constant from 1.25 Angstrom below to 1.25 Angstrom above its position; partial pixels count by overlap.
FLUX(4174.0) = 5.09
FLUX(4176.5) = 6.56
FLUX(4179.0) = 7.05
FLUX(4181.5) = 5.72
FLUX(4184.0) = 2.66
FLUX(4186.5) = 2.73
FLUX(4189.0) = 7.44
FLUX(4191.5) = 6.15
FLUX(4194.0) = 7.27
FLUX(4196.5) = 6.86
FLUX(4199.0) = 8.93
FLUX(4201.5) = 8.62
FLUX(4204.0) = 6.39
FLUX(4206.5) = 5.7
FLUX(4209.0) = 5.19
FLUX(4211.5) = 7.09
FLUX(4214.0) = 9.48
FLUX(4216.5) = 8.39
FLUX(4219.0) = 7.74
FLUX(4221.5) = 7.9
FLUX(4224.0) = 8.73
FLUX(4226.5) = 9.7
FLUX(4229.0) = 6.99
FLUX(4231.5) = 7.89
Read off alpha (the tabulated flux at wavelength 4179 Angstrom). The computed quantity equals 7.05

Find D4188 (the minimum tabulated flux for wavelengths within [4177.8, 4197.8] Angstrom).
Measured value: 2.66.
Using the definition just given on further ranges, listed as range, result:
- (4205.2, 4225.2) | 5.19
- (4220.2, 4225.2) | 7.9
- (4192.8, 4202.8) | 6.86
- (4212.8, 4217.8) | 8.39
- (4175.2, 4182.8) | 5.72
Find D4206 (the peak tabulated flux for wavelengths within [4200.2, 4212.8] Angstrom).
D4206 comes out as 8.62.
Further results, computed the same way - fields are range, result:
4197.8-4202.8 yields 8.93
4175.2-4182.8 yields 7.05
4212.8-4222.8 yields 9.48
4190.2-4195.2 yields 7.27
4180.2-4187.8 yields 5.72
